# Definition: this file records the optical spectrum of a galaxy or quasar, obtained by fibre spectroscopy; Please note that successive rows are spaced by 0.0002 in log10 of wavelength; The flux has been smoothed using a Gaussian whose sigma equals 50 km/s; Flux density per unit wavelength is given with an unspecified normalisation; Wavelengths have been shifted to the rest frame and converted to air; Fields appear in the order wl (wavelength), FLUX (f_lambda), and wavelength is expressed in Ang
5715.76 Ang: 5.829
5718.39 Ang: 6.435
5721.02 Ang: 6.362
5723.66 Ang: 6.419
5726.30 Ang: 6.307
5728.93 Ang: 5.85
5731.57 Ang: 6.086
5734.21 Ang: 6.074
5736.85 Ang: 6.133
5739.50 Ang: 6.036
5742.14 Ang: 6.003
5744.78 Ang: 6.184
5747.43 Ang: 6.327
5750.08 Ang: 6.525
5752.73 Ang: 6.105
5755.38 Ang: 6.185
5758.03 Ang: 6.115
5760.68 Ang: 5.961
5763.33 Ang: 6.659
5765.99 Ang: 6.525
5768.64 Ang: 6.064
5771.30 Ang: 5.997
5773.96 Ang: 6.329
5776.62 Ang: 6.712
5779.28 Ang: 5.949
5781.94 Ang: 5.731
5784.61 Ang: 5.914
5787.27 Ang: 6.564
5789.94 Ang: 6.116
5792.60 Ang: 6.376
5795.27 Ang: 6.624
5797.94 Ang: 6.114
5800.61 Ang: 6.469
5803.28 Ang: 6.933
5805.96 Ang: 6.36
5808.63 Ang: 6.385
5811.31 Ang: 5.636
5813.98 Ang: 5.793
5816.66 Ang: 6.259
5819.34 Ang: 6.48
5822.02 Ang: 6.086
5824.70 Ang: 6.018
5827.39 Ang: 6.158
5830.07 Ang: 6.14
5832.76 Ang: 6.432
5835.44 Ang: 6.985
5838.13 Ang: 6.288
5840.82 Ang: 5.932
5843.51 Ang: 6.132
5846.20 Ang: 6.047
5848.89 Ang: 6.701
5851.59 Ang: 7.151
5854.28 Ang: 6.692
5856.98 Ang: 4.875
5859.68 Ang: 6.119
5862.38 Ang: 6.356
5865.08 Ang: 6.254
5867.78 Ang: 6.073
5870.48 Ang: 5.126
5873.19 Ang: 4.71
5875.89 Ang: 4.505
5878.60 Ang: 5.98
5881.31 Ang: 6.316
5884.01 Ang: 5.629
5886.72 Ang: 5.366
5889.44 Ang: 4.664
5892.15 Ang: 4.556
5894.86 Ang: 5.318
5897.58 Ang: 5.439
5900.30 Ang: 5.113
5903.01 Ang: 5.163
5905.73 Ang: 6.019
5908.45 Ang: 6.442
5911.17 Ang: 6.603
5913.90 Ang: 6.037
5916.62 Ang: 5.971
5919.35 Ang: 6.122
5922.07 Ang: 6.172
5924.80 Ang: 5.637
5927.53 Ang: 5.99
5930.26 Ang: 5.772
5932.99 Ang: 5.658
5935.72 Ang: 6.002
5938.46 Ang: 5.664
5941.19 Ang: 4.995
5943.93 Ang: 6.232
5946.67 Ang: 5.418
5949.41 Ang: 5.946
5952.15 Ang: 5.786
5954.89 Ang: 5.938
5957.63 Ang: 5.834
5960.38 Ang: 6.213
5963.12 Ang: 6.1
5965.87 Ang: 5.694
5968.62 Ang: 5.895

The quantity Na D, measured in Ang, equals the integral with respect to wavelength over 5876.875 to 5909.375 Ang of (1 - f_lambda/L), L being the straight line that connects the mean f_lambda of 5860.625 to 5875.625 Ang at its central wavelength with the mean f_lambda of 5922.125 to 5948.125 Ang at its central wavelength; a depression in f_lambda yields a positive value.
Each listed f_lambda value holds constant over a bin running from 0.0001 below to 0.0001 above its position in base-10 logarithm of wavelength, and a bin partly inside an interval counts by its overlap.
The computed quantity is 1.1 Ang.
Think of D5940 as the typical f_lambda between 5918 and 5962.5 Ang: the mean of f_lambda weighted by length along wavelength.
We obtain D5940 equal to 5.84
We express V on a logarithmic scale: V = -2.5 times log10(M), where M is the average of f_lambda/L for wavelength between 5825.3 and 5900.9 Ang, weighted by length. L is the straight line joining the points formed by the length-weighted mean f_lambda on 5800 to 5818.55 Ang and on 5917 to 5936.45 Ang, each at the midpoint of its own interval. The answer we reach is 0.050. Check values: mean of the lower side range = 6.26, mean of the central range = 5.83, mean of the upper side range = 5.91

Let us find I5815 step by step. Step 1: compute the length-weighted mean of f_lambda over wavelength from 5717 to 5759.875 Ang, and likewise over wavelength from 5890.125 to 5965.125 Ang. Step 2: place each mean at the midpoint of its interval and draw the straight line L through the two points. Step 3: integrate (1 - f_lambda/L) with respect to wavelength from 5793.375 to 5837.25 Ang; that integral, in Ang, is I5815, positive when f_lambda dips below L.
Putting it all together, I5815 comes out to -2.1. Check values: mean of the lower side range 6.19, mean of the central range 6.3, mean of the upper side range 5.77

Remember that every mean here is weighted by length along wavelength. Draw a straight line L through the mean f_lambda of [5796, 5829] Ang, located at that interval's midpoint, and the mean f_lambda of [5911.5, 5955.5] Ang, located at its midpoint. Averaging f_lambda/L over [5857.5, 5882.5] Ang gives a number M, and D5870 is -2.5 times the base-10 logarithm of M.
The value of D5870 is 0.07 mag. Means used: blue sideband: 6.23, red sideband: 5.85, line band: 5.68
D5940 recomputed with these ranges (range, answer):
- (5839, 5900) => 5.72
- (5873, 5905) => 5.27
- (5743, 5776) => 6.25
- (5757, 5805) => 6.29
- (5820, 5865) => 6.26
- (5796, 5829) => 6.23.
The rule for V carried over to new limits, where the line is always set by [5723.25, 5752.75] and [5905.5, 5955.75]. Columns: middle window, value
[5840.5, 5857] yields -0.06 mag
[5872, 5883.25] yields 0.11 mag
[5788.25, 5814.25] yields -0.04 mag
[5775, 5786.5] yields 0.00 mag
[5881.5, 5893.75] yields 0.15 mag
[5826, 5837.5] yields -0.07 mag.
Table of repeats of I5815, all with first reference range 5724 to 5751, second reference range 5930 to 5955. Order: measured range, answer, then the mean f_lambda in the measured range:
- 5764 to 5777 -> -0.5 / 6.31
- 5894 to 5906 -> 0.9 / 5.36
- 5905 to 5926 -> -1.3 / 6.13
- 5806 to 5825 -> -0.4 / 6.12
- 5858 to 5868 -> -0.5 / 6.17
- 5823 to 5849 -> -1.4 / 6.26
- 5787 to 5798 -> -0.6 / 6.37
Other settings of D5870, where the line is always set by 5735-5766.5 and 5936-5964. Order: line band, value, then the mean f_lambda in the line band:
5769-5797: -0.01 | 6.22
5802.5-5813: -0.03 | 6.28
